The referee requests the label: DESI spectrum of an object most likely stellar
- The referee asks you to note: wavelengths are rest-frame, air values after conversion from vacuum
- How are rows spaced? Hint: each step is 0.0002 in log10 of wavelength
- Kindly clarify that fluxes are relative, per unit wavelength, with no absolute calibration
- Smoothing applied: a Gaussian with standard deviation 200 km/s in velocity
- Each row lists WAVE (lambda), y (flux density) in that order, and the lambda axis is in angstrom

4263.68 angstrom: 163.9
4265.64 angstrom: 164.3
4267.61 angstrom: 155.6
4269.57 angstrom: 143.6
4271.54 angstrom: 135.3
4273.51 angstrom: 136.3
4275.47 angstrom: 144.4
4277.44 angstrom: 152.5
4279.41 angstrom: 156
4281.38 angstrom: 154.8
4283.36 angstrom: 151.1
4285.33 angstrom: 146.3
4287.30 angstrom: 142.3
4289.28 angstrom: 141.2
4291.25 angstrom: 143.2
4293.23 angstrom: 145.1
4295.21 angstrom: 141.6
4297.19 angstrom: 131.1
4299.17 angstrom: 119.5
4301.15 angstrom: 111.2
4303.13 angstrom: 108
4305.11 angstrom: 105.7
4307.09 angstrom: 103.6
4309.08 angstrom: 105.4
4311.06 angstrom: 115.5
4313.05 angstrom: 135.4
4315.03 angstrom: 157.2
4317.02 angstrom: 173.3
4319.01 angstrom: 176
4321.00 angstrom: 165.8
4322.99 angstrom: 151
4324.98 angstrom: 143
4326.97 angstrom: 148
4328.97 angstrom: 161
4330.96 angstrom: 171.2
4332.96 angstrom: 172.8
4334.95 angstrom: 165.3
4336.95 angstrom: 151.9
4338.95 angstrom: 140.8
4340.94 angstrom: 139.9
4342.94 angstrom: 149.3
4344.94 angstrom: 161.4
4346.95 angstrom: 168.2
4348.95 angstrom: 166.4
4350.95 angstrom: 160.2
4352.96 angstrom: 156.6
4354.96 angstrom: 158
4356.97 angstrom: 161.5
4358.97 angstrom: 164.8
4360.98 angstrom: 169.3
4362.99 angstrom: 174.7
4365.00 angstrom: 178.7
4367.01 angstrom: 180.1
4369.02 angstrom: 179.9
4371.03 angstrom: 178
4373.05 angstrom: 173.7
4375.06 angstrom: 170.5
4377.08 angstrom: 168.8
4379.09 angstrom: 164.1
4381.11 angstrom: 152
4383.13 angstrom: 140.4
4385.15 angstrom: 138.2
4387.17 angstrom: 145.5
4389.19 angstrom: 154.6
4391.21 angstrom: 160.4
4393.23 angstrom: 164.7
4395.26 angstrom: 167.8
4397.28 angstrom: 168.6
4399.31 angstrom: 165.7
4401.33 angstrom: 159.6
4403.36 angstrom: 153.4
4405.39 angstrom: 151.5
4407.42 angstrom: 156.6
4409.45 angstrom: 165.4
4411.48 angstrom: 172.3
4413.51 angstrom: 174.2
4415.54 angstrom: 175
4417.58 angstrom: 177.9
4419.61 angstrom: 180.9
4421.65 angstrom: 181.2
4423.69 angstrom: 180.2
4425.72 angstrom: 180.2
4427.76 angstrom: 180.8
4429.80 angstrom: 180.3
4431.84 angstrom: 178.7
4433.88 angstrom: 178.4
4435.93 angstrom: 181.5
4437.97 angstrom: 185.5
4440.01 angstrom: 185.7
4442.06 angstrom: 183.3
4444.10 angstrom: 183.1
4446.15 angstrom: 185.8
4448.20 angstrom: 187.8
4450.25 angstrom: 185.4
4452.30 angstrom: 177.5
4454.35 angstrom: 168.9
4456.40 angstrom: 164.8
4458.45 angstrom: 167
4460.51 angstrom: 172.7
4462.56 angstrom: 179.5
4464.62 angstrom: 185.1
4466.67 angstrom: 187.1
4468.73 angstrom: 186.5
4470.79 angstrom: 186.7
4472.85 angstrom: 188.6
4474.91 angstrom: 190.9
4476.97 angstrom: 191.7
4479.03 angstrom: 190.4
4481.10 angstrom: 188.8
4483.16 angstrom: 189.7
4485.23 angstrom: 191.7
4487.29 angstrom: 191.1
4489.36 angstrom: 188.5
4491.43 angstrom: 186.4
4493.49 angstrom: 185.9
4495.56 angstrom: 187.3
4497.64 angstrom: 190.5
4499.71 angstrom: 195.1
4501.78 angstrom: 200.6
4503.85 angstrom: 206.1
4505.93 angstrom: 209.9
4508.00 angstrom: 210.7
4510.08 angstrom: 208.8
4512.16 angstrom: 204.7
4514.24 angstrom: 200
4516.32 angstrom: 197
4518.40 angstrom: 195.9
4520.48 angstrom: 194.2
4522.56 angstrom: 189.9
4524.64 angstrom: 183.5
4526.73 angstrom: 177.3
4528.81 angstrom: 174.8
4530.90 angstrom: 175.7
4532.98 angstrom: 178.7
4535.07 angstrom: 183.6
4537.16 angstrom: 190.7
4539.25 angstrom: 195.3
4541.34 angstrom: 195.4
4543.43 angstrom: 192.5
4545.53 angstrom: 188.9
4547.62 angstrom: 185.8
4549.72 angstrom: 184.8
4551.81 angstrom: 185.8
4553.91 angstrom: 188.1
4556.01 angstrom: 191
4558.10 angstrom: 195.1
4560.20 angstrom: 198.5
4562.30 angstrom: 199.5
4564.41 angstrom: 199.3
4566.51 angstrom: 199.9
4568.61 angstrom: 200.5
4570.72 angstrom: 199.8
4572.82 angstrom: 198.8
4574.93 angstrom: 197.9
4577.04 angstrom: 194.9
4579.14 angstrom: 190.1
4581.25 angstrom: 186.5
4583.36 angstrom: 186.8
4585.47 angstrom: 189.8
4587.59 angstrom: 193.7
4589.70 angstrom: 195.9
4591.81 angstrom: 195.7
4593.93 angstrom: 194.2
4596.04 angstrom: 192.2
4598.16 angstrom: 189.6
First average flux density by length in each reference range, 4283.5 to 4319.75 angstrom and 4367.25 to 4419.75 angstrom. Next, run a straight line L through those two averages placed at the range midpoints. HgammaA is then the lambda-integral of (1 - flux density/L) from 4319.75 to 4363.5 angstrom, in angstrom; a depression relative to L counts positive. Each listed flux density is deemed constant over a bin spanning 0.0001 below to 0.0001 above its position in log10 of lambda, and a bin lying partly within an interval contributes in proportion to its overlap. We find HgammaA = -3.7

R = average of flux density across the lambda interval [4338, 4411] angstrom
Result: 161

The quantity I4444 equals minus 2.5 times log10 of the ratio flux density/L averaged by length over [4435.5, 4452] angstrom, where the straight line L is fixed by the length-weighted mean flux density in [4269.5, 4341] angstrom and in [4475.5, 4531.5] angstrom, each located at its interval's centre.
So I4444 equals -0.04 mag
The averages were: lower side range 143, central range 185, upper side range 193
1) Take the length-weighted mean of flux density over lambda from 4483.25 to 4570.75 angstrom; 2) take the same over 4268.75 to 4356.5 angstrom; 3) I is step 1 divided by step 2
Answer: 1.3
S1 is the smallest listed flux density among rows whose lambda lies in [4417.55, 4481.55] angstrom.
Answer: 164.8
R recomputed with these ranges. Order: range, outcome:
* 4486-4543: 193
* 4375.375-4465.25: 171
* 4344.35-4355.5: 162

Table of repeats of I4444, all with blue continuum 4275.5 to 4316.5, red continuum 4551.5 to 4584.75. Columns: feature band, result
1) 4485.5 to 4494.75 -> -0.07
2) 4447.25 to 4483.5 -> -0.07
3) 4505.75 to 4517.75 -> -0.13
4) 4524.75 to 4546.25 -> 0.01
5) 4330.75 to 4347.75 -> -0.10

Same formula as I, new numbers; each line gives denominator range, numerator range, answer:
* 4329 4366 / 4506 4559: 1.18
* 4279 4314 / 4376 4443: 1.29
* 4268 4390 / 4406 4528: 1.23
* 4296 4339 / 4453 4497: 1.30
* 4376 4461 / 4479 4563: 1.13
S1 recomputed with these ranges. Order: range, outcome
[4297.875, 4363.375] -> 103.6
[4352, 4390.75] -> 138.2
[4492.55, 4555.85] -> 174.8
